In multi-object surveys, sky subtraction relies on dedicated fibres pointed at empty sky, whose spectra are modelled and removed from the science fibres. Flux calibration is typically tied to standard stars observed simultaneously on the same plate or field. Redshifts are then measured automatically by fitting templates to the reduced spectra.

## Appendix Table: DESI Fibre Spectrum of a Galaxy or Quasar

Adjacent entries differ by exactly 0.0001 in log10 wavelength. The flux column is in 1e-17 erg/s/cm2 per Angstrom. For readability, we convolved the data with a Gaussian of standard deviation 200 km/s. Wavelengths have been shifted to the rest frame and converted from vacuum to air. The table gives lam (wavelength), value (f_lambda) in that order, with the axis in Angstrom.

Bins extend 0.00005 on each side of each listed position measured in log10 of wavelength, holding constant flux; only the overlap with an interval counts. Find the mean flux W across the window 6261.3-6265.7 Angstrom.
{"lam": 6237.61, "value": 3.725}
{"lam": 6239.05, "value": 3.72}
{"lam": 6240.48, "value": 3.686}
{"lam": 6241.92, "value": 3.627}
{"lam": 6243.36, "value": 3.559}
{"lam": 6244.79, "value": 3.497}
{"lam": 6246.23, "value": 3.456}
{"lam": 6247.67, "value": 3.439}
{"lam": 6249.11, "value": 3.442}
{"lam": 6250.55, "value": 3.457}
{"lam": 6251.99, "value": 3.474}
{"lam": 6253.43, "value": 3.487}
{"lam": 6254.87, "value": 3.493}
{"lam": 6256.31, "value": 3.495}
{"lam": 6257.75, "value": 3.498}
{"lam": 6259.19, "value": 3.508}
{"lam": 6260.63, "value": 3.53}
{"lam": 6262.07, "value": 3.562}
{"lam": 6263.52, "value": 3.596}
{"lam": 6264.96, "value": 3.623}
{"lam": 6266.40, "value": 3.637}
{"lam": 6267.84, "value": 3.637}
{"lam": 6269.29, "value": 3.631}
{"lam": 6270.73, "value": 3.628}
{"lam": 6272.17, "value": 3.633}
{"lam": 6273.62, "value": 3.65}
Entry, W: 3.59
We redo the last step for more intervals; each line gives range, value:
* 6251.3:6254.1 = 3.48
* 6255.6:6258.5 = 3.5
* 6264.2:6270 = 3.63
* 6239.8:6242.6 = 3.65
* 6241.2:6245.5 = 3.56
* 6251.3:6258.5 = 3.49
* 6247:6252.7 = 3.45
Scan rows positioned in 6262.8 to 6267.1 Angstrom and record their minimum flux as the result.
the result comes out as 3.596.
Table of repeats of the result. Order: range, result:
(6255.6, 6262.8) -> 3.495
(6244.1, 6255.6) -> 3.439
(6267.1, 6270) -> 3.631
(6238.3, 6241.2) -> 3.686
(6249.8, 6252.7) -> 3.457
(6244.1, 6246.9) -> 3.456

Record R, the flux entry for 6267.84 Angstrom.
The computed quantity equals 3.637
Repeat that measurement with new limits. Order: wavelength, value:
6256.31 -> 3.495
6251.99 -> 3.474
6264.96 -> 3.623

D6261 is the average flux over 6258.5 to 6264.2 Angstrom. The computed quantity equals 3.55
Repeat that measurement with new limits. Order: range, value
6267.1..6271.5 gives 3.64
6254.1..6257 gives 3.49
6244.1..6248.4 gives 3.46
